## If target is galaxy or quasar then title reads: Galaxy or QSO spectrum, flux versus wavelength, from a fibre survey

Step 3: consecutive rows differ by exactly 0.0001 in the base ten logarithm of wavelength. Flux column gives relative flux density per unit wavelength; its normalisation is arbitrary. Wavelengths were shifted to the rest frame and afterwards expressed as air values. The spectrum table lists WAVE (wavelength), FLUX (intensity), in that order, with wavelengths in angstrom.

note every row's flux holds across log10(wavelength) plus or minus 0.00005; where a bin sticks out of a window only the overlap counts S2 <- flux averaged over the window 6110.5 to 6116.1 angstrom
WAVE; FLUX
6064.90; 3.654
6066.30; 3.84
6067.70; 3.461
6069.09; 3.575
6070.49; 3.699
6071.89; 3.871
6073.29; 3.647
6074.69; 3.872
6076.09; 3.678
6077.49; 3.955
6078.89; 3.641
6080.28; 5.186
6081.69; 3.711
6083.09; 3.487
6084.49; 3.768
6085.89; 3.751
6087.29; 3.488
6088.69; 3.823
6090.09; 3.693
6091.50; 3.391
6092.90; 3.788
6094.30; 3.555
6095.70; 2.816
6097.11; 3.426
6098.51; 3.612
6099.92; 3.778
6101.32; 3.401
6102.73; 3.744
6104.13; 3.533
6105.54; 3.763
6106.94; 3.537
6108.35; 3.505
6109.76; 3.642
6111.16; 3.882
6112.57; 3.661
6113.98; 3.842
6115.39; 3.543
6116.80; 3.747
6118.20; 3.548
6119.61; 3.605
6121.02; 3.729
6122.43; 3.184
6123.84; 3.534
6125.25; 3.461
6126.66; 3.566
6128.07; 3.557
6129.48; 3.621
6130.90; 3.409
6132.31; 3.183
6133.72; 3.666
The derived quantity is 3.72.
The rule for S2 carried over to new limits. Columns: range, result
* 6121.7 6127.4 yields 3.44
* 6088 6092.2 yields 3.63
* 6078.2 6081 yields 4.41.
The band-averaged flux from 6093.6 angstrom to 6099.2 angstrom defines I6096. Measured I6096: 3.35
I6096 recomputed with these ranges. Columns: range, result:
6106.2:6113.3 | 3.65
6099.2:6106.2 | 3.64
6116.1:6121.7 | 3.66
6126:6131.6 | 3.53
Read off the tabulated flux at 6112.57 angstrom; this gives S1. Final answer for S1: 3.661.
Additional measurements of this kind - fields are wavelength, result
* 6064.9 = 3.654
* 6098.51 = 3.612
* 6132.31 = 3.183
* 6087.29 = 3.488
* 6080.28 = 5.186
